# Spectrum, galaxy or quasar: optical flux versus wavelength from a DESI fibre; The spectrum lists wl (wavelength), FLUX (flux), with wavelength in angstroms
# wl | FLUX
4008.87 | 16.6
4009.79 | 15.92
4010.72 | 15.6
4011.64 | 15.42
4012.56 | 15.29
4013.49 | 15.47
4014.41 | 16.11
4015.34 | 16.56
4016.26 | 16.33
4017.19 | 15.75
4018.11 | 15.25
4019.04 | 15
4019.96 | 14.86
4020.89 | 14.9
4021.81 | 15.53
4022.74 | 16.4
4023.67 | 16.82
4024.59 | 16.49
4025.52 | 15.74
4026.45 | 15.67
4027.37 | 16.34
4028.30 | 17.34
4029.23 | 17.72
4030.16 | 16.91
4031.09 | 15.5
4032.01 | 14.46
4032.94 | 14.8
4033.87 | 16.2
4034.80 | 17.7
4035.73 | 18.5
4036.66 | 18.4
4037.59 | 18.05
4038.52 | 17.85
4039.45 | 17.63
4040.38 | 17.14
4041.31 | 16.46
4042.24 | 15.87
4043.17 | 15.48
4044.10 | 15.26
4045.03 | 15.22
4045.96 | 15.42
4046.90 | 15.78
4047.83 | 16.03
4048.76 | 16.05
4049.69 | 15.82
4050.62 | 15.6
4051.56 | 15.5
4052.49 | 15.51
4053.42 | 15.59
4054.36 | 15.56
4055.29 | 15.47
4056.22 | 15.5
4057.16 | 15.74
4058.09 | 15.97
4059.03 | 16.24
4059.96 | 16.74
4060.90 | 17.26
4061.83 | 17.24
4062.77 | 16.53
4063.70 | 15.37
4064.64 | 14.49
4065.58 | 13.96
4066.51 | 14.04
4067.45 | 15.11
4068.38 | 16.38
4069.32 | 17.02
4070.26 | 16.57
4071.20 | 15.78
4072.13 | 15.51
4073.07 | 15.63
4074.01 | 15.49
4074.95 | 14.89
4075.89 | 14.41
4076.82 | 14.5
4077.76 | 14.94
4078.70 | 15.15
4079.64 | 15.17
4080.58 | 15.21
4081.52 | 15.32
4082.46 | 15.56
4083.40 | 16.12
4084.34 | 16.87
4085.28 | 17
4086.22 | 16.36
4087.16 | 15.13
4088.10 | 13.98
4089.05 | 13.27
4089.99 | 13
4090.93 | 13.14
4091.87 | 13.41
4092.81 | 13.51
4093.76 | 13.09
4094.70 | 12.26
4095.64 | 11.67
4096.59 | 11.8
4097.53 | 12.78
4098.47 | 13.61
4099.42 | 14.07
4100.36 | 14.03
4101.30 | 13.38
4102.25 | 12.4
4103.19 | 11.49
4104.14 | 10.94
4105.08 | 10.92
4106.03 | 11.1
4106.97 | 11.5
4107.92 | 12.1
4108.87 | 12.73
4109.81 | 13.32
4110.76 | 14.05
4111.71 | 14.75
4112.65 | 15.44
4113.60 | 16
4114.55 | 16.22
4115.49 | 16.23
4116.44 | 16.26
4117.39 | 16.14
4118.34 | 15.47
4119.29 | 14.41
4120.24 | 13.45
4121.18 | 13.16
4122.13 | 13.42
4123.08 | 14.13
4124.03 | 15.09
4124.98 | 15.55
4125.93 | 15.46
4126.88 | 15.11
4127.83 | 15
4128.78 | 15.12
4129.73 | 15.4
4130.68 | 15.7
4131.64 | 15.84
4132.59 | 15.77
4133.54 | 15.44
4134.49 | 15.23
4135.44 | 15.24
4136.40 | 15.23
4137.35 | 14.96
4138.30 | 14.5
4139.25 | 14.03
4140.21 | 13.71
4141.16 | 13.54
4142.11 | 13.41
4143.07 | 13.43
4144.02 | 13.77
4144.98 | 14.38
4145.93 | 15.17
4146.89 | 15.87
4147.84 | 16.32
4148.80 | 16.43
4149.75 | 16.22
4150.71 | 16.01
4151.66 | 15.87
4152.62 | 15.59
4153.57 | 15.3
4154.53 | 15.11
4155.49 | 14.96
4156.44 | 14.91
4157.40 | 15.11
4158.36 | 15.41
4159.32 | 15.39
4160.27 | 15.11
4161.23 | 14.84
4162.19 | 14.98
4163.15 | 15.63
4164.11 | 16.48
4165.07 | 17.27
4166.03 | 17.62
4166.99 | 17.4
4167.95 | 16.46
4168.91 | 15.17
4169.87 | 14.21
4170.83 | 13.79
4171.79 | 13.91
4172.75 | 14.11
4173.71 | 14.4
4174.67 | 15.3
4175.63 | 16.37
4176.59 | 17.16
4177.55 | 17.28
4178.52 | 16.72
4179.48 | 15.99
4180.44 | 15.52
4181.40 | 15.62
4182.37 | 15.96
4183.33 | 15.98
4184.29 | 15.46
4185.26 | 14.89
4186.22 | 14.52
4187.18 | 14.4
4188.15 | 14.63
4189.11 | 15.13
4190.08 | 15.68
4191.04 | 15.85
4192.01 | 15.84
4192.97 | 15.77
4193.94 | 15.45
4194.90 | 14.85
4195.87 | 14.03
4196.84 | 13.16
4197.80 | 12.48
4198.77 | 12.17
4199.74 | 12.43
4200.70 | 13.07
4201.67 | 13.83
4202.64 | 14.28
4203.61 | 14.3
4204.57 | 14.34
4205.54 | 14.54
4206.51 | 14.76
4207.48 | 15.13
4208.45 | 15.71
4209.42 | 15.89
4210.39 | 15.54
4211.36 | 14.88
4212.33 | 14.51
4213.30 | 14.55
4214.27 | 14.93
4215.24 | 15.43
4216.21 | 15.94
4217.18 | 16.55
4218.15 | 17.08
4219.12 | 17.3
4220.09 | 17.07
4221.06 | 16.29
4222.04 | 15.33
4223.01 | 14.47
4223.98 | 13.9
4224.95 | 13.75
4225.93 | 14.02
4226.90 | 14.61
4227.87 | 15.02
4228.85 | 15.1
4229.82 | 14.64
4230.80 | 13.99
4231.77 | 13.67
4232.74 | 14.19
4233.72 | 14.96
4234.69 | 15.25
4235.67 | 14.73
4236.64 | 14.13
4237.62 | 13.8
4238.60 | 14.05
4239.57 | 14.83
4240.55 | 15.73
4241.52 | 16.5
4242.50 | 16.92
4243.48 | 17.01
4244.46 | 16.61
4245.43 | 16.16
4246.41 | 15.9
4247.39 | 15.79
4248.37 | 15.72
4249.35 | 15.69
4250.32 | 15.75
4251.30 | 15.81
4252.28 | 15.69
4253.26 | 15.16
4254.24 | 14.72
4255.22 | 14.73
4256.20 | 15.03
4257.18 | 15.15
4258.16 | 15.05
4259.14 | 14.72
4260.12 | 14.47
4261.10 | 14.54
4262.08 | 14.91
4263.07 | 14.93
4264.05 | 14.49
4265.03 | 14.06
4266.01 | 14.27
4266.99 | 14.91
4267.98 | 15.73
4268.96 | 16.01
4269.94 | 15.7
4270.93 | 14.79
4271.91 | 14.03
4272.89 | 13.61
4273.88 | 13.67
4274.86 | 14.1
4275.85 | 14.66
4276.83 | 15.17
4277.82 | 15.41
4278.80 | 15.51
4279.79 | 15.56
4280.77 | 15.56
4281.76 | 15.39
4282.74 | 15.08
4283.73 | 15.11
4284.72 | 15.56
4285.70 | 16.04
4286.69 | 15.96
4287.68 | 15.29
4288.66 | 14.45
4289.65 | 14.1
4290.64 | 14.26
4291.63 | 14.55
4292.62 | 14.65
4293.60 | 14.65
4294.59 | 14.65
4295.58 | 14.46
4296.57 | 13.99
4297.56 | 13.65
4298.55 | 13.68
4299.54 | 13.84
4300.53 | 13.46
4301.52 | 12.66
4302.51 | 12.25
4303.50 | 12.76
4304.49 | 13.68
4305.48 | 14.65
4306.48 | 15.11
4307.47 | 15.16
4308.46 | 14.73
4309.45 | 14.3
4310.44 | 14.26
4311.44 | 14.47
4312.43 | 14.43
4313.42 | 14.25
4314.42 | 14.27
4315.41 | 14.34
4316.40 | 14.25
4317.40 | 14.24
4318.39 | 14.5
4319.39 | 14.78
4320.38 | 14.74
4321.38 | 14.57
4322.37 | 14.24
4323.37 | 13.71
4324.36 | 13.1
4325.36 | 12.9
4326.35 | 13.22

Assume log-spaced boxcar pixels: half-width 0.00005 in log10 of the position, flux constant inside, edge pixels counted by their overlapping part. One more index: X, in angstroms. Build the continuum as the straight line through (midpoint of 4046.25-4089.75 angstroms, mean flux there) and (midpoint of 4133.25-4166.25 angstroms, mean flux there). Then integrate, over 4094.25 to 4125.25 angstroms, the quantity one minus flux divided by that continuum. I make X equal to 3.5 angstroms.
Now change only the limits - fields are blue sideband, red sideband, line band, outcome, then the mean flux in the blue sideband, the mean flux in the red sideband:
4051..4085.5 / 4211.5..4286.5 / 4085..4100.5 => 2.0 angstroms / 15.6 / 15.1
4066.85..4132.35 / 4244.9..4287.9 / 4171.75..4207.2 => -0.2 angstroms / 14.4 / 15.1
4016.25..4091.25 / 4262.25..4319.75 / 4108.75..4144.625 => 1.4 angstroms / 15.8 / 14.6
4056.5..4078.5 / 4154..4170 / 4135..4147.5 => 1.0 angstroms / 15.6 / 15.7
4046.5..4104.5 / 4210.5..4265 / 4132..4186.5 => -1.1 angstroms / 14.9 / 15.2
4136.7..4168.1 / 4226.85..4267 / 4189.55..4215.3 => 1.1 angstroms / 15.3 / 15.1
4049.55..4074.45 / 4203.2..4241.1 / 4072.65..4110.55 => 4.5 angstroms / 15.8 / 15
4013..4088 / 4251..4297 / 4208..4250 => -0.6 angstroms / 15.9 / 14.9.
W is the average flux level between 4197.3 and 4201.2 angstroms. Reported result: 12.6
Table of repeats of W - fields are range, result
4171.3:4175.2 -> 14.5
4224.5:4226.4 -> 13.8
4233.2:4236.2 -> 15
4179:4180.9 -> 15.8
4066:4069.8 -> 15.6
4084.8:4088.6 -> 15.6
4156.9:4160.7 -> 15.3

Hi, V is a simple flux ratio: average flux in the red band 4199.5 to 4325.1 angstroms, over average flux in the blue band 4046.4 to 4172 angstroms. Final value 0.99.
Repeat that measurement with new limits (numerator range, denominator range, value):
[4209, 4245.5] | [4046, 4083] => 0.98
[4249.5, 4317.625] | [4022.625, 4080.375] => 0.92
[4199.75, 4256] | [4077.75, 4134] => 1.06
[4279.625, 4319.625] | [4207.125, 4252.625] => 0.94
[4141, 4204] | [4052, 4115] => 1.04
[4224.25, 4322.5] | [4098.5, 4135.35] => 1.03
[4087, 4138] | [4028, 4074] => 0.87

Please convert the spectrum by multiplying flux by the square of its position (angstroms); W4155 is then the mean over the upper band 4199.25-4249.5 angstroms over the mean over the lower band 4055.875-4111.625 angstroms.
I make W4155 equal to 1.12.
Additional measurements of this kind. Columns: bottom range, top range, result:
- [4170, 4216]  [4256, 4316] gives 1.02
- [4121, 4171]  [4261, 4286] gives 1.05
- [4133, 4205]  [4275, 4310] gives 1.02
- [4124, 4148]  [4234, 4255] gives 1.10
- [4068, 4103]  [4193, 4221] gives 1.08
